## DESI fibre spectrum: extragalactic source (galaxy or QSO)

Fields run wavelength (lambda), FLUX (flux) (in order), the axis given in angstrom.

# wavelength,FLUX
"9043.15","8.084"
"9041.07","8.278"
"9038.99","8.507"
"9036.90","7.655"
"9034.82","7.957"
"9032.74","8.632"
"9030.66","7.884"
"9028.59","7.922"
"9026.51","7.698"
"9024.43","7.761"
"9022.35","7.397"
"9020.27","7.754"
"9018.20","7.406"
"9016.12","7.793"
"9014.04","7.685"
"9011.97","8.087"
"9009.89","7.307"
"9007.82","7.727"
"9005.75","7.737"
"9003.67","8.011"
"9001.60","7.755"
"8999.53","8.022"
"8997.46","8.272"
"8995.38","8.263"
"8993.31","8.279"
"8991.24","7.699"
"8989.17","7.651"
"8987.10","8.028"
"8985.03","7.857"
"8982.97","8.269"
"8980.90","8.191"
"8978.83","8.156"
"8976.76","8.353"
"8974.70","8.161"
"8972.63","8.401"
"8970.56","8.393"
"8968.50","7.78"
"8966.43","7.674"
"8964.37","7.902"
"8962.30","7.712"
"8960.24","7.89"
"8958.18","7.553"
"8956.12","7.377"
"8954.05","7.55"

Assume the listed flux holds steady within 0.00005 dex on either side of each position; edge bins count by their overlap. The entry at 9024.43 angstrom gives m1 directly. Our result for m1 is 7.761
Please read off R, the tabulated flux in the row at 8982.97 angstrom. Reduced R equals 8.269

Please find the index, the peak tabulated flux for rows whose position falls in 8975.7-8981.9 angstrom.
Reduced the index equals 8.353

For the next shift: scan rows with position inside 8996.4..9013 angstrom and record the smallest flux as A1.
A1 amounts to 7.307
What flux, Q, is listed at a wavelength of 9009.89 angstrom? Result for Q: 7.307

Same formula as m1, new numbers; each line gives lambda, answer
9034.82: 7.957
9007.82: 7.727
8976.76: 8.353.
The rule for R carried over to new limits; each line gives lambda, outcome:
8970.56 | 8.393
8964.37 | 7.902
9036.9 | 7.655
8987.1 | 8.028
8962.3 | 7.712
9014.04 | 7.685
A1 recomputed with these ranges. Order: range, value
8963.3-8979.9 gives 7.674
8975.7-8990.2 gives 7.651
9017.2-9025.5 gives 7.397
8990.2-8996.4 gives 7.699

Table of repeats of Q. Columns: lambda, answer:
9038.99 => 8.507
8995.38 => 8.263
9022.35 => 7.397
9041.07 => 8.278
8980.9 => 8.191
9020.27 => 7.754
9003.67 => 8.011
